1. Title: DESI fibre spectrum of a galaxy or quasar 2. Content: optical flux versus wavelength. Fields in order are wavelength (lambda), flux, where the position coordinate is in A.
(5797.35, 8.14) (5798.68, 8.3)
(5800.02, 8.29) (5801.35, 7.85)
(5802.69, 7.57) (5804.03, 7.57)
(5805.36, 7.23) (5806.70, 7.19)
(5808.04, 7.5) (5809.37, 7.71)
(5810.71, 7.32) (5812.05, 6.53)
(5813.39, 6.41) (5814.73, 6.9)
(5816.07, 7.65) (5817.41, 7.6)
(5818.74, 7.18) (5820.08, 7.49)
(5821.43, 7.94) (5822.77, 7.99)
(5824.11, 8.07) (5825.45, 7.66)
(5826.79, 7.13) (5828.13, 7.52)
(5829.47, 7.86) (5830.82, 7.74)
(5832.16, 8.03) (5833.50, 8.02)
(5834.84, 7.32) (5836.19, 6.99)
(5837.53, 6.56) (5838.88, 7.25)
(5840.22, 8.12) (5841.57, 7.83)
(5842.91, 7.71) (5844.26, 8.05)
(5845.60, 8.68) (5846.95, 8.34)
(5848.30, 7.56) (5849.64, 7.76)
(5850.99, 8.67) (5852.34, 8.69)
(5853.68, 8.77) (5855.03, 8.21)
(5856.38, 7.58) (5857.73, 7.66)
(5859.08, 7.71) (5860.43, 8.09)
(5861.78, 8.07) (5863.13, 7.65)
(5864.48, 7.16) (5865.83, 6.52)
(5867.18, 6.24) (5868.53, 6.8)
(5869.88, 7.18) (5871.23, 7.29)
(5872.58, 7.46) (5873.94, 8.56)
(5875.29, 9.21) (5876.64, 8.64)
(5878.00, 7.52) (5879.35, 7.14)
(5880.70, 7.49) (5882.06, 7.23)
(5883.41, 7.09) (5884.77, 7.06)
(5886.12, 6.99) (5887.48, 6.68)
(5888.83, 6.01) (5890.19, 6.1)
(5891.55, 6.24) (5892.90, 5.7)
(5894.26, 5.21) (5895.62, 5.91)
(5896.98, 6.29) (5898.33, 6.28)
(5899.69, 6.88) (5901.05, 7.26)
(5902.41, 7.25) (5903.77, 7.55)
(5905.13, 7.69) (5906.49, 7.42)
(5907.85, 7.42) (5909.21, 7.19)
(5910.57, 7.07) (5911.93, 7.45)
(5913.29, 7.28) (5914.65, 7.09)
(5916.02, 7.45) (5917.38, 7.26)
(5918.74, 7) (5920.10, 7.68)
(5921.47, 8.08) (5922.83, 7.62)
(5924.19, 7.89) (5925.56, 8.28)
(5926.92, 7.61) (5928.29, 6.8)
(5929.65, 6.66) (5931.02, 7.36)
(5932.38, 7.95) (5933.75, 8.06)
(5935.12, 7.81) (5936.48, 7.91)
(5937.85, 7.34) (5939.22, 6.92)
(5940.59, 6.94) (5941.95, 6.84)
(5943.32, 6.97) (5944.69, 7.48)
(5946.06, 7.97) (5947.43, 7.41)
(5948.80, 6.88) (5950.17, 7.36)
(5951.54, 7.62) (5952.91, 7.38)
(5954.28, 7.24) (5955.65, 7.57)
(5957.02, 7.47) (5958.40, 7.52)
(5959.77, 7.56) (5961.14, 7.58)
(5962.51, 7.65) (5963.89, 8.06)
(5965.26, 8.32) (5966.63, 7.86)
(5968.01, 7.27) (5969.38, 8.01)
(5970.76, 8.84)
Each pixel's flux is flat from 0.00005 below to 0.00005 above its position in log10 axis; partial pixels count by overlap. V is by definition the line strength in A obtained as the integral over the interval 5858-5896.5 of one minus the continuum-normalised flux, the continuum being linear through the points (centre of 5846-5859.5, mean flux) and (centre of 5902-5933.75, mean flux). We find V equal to 3.7 A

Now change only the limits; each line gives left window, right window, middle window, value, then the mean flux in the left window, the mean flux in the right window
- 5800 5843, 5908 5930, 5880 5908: 2.6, 7.49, 7.41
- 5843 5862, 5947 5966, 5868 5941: 5.6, 8.12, 7.55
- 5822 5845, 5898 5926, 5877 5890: 0.8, 7.65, 7.39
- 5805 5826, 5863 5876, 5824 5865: -2.3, 7.4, 7.4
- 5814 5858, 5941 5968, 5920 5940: -0.1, 7.77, 7.5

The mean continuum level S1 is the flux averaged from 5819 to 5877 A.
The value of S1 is 7.75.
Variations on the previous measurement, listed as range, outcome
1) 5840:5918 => 7.36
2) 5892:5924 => 7.05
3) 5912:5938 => 7.54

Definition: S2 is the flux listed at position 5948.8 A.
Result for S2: 6.88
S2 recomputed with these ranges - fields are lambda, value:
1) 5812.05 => 6.53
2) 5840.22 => 8.12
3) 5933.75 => 8.06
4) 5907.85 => 7.42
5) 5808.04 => 7.5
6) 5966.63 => 7.86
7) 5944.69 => 7.48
